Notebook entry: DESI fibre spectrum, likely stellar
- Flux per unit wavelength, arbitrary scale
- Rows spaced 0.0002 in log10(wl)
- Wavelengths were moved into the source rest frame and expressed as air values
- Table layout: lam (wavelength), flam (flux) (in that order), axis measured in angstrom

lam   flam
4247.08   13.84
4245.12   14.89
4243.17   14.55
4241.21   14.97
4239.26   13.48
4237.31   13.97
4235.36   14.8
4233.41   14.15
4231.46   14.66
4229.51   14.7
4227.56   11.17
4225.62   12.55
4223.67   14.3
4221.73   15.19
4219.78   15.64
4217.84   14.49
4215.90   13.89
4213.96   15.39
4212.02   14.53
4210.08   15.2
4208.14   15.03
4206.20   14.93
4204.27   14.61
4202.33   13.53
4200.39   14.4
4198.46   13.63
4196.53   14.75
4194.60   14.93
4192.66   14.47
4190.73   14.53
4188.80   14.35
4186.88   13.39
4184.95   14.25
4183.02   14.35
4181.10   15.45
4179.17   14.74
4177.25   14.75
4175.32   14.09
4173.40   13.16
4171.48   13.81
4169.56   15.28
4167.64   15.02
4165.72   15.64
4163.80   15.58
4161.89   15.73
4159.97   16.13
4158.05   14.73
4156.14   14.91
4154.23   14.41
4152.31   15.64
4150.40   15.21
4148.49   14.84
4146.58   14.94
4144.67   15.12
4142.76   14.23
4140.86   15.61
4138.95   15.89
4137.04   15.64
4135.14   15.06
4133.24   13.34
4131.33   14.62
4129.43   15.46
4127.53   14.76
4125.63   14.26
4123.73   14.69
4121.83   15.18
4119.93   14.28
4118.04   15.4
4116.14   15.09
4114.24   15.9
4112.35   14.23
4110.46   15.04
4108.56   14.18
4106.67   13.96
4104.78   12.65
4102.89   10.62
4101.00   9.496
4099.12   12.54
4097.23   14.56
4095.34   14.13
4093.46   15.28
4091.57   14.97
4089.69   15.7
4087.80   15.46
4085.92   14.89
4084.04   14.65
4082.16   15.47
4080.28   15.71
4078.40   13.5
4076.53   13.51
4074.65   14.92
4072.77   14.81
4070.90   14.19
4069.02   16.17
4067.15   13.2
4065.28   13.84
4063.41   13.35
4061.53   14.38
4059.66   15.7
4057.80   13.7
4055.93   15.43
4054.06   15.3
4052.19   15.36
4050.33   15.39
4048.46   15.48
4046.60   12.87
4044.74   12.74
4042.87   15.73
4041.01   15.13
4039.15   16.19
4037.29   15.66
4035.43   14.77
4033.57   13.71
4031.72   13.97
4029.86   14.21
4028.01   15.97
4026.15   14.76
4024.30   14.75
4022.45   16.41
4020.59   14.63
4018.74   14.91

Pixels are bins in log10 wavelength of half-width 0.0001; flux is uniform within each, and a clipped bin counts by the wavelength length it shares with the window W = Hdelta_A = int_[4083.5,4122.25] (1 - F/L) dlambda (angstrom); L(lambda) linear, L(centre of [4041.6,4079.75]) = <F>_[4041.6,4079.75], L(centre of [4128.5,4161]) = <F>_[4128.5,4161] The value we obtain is 1.5 angstrom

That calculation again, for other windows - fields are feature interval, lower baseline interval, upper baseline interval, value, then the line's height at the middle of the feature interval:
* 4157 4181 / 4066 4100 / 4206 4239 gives -0.7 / 14.5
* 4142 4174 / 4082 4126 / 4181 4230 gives -1.5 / 14.3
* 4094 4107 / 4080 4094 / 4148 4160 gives 2.2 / 15.2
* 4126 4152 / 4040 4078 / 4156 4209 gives -0.7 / 14.6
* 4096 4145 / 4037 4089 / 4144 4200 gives 1.5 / 14.7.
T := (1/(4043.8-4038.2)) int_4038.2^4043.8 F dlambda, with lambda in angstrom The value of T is 15.7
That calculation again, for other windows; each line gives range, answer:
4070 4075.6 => 14.6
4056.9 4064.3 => 14.3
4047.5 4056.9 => 15.4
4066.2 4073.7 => 14.6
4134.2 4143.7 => 15.3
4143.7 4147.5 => 15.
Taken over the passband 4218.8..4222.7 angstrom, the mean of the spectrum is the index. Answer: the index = 15.4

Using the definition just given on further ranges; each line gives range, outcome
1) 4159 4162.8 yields 15.9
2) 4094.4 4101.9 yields 12.7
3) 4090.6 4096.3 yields 14.8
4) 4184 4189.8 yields 14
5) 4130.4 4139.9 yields 14.9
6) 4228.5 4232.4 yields 14.6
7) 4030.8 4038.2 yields 14.5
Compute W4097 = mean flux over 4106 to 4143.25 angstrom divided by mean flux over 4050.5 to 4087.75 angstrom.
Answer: 1.0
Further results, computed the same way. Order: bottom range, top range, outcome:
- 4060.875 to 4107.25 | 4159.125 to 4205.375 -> 1.04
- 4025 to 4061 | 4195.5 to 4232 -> 0.97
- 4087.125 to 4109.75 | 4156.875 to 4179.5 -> 1.09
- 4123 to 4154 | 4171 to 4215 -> 0.97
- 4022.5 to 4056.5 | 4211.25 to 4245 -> 0.96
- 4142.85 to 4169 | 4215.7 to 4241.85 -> 0.93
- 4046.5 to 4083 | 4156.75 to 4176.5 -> 1.02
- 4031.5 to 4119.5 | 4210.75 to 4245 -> 0.99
